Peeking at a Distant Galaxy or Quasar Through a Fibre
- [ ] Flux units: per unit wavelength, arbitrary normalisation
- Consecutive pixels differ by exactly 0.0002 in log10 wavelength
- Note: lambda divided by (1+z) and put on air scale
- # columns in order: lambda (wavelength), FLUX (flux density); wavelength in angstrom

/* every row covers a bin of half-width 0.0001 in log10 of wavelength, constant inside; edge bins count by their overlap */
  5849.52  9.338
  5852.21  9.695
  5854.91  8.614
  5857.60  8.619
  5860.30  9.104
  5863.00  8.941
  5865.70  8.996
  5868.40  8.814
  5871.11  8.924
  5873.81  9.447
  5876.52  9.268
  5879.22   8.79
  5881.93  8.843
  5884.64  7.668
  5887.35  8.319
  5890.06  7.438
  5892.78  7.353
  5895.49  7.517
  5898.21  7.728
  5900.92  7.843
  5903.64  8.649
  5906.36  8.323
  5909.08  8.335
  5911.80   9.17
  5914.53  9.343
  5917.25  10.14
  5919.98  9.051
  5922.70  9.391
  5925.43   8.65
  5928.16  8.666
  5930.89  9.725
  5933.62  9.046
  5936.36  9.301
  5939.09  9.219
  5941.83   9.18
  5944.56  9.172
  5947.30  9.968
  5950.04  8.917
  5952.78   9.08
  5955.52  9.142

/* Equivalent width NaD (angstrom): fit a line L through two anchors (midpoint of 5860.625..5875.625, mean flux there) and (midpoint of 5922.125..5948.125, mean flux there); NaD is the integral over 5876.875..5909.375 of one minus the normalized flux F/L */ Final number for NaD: 3.59 angstrom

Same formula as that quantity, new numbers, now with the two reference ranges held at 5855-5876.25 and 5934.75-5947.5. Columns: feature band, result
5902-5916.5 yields 0.6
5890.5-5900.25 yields 1.7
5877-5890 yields 1.0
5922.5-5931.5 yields 0.2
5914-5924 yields -0.3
